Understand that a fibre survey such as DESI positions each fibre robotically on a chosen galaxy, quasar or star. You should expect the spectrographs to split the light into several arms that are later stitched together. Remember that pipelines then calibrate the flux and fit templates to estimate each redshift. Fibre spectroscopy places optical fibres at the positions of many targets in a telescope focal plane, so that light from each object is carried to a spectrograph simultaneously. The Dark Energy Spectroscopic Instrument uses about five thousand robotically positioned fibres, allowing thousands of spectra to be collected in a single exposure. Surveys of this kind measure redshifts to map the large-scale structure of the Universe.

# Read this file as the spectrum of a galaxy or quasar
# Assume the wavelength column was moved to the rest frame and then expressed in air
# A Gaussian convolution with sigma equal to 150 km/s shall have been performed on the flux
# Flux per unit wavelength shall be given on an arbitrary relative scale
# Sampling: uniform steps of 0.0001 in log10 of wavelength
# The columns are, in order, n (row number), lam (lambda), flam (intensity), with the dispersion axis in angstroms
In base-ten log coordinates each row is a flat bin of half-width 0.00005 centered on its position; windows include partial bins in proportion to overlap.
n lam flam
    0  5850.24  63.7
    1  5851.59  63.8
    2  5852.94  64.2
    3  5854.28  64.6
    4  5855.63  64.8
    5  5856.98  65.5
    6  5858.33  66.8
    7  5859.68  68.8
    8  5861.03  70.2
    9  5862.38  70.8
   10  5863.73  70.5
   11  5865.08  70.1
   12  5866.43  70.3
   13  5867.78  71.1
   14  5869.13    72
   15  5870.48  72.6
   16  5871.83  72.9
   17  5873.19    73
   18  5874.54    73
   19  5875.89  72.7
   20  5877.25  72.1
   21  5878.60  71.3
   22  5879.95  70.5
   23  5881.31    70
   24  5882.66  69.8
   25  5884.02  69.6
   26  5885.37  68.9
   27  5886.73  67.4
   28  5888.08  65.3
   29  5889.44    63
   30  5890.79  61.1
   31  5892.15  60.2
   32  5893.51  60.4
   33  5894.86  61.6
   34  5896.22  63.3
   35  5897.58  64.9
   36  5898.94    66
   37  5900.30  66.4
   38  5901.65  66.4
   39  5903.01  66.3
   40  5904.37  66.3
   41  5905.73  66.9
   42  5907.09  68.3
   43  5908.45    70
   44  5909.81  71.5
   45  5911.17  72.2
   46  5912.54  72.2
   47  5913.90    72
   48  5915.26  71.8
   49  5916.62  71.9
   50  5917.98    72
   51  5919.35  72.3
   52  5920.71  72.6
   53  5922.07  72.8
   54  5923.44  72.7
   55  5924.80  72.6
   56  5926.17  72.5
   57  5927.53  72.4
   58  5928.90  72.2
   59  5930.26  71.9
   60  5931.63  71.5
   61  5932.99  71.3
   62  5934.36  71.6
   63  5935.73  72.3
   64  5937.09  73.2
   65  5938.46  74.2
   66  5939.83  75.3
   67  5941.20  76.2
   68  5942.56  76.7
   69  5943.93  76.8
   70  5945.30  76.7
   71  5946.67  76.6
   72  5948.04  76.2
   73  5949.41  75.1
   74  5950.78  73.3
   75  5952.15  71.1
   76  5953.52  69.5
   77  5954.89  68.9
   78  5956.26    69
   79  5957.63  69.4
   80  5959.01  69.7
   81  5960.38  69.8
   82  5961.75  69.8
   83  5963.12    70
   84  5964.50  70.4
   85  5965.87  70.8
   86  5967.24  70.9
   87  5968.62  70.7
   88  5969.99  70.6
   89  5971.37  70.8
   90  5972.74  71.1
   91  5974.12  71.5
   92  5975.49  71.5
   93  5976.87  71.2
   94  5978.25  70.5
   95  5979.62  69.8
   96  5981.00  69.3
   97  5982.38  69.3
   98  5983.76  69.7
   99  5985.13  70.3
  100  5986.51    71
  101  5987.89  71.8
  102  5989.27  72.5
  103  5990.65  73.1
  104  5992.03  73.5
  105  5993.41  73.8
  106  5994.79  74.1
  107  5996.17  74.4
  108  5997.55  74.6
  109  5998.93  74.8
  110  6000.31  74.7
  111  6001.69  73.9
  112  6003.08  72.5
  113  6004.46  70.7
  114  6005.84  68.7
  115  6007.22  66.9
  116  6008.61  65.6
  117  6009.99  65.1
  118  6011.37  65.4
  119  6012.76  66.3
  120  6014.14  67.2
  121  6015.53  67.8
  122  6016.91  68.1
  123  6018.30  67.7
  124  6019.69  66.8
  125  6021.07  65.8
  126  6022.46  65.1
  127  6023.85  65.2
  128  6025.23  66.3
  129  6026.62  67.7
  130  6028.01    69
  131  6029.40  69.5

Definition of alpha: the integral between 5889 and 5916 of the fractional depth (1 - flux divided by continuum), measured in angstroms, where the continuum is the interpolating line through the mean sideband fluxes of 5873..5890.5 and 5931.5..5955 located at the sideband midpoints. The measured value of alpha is 1.7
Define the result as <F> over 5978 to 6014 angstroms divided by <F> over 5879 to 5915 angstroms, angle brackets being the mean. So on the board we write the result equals 1.06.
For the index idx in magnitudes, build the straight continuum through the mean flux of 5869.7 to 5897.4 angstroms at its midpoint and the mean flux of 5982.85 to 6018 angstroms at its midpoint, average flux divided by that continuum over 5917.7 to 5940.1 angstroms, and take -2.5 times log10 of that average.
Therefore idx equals -0.05 mag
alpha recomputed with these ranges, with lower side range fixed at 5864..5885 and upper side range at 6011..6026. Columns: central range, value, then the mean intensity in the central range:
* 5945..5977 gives -1.4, 71.4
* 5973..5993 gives -1.0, 71.1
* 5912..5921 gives -0.3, 72.1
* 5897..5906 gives 0.5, 66.2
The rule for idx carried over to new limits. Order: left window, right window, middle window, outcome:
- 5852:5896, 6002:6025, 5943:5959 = -0.080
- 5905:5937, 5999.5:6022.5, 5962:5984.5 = -0.013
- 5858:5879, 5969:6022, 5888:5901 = 0.128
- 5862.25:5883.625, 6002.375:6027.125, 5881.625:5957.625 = -0.004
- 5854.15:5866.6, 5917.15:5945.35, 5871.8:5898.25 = 0.041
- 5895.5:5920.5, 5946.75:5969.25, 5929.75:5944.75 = -0.054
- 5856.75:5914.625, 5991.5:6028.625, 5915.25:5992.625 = -0.047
